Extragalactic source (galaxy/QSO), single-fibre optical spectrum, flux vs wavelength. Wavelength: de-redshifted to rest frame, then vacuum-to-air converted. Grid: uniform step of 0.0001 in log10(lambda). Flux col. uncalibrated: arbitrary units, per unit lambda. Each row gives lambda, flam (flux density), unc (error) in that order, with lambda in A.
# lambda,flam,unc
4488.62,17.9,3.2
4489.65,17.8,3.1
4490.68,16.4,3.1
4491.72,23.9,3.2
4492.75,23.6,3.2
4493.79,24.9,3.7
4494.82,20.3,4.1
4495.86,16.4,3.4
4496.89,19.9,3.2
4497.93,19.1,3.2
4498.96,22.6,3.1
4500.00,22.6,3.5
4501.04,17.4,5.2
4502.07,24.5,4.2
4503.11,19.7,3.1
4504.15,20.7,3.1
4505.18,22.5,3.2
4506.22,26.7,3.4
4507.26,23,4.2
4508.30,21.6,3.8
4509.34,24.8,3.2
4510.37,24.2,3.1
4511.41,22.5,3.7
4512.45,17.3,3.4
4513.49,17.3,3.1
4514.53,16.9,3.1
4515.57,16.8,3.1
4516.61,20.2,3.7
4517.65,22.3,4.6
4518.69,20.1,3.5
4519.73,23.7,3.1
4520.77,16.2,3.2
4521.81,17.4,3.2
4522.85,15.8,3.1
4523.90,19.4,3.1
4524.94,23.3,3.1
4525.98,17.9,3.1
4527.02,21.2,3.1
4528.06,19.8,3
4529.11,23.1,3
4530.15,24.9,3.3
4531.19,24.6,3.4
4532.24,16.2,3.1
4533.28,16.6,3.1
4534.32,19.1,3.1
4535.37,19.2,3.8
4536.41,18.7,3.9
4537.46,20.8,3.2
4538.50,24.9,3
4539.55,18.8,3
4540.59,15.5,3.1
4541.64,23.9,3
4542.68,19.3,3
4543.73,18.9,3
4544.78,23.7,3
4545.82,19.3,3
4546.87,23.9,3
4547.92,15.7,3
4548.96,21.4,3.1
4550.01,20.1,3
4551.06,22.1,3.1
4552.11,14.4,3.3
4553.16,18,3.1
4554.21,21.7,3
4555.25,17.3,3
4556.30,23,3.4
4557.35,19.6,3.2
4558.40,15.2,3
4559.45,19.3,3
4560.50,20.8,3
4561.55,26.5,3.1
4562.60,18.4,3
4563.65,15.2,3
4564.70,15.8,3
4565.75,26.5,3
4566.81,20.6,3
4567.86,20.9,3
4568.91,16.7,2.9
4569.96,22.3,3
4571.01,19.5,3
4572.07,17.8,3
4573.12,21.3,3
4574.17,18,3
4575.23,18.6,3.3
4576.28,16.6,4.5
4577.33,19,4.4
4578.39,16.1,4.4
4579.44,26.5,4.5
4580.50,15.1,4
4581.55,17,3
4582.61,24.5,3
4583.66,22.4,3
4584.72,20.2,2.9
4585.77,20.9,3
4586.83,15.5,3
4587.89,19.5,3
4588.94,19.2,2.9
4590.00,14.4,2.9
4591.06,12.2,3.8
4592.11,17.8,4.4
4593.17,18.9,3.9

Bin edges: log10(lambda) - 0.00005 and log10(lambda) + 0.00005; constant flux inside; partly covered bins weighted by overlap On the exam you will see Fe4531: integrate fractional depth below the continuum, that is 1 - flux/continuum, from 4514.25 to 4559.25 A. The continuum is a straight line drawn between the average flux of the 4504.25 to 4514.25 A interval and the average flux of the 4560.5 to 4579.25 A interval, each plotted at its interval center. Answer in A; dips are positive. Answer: 2.4 A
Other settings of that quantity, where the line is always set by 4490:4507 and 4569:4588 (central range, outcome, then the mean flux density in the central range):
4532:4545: 0.5 A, 19.6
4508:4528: 0.9 A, 19.9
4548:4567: 0.2 A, 19.7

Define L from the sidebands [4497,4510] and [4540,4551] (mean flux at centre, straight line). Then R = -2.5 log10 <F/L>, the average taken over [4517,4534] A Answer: 0.05 mag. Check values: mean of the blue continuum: 22.1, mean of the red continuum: 20.2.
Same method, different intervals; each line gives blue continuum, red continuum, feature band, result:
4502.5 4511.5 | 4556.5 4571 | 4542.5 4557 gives 0.038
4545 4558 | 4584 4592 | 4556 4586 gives -0.068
